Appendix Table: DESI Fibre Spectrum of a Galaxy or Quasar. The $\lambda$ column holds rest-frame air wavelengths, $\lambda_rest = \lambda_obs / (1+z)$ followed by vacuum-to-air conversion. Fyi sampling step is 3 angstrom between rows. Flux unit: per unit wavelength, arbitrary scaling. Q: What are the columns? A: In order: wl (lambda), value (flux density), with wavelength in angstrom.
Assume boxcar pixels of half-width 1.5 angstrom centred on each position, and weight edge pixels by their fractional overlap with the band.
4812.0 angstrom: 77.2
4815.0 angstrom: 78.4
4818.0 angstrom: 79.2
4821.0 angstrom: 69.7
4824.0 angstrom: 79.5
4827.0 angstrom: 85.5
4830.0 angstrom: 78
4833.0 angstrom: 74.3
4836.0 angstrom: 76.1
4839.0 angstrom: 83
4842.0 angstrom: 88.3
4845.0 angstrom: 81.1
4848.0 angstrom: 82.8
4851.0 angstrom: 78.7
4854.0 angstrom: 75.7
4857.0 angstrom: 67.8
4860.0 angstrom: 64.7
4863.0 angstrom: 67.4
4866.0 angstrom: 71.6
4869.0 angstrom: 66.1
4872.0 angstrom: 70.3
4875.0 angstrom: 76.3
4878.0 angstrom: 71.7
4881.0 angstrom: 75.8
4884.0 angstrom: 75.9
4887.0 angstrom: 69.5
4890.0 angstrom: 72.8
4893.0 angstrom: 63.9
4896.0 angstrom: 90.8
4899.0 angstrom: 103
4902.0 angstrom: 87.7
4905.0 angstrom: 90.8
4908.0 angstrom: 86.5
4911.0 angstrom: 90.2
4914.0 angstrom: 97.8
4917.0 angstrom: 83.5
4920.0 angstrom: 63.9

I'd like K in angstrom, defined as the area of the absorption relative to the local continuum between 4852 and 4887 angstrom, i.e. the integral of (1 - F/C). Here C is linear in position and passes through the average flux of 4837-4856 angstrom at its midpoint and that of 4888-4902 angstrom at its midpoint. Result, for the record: 4.5 angstrom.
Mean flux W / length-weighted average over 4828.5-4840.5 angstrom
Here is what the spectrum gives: 77.8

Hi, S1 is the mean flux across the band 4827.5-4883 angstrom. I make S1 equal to 75.2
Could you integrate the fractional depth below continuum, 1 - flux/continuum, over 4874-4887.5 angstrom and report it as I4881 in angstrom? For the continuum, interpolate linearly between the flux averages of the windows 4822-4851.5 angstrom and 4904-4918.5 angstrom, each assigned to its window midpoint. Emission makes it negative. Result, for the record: 1.9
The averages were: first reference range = 80.6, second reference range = 89.7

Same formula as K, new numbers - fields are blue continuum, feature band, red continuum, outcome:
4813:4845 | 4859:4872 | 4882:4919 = 2.2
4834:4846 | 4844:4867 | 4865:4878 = 0.9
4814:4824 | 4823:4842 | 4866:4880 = -1.3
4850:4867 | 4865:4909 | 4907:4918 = 1.6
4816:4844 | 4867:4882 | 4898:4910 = 2.6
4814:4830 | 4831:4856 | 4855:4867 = -2.4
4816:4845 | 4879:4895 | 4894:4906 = 3.1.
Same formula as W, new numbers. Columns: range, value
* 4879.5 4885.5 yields 75.9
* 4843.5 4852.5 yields 80.9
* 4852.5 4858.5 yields 71.8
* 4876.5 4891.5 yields 73.1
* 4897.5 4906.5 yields 93.8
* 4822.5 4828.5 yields 82.5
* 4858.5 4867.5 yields 67.9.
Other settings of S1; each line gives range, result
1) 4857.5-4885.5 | 71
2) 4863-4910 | 78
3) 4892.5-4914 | 89.4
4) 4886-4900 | 79.6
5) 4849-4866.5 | 71.3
